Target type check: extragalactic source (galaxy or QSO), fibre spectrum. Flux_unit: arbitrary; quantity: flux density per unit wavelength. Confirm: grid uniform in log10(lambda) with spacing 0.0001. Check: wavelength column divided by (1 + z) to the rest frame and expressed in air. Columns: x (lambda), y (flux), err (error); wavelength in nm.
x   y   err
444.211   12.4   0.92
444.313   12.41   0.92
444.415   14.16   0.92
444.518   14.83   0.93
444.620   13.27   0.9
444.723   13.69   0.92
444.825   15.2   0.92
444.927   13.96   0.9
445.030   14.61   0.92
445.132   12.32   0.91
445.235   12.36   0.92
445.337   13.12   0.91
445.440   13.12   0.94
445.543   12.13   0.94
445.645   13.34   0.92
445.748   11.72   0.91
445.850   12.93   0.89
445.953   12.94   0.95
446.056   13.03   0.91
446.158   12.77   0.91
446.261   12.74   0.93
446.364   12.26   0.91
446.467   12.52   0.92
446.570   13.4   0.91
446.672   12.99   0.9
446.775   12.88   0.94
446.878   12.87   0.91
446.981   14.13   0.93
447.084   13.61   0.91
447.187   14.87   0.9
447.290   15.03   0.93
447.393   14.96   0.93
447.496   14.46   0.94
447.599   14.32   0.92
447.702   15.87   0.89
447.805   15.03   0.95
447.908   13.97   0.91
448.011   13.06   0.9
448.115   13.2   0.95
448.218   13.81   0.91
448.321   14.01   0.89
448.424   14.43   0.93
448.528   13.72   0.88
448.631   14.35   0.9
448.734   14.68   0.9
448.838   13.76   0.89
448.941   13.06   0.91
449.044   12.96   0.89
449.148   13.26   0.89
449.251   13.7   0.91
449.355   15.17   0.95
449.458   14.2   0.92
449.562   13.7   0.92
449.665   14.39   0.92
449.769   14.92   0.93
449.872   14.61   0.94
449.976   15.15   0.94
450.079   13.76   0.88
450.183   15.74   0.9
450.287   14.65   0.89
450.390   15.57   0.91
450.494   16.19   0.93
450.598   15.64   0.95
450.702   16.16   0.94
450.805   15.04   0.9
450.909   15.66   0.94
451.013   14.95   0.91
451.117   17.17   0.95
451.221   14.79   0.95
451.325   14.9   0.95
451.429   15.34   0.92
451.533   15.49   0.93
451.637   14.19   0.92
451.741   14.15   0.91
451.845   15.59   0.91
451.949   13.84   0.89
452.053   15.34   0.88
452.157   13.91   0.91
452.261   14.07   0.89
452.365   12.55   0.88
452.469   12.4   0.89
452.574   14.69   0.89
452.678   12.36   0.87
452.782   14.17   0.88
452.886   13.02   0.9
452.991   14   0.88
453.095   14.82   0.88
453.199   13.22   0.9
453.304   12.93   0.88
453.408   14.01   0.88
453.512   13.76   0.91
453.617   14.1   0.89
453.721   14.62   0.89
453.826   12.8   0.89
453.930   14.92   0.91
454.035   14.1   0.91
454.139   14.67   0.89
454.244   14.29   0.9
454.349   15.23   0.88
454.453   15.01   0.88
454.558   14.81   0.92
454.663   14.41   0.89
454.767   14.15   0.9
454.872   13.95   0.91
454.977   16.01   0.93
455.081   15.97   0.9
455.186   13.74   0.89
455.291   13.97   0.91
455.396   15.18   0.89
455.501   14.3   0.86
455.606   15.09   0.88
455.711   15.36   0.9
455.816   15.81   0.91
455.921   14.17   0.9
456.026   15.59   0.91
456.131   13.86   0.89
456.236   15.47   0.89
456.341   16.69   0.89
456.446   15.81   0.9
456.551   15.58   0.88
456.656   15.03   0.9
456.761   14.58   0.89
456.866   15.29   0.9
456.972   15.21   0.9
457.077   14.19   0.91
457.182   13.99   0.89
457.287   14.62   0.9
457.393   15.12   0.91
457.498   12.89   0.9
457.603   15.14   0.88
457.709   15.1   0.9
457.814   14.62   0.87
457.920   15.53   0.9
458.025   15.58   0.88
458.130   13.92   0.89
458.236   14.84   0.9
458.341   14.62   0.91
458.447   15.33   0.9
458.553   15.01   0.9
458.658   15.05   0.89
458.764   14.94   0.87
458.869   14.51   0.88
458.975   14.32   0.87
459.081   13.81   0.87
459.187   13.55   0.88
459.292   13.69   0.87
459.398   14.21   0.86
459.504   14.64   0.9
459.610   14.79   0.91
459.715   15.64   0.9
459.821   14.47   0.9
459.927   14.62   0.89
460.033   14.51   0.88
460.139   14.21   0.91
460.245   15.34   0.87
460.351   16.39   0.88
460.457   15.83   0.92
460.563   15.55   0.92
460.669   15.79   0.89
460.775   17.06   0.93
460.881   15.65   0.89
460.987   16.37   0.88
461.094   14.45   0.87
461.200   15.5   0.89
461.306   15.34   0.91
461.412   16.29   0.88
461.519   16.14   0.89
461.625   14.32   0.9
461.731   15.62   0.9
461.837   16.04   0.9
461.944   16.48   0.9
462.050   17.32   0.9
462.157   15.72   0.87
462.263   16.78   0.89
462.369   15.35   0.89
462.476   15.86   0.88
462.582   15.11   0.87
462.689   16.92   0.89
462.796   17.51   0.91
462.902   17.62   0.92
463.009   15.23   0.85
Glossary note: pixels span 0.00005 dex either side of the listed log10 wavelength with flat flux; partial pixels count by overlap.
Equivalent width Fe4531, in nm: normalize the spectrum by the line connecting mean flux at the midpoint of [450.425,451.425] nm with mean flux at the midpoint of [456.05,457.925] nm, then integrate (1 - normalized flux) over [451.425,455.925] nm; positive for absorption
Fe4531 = 0.28 nm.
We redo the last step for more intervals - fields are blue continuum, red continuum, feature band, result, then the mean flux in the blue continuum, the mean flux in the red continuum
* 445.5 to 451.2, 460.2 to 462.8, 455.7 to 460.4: 0.19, 14.1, 15.9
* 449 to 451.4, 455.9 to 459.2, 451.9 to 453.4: 0.12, 14.9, 14.8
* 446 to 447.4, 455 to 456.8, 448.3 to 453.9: -0.07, 13.4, 15.1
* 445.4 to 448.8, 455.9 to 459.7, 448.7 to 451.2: -0.15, 13.6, 14.8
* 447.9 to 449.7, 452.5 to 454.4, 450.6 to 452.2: -0.14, 13.8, 14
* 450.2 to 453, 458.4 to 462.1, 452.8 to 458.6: 0.11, 14.7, 15.2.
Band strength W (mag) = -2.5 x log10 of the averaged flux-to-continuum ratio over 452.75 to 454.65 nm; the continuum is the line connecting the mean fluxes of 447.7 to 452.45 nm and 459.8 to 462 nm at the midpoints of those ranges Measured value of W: 0.05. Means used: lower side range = 14.5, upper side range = 15.5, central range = 14.1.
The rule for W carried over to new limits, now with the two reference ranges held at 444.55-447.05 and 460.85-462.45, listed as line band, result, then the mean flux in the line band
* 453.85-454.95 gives 0.00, 14.5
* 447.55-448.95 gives -0.05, 14.1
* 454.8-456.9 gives -0.02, 15.1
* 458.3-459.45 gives 0.07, 14.5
